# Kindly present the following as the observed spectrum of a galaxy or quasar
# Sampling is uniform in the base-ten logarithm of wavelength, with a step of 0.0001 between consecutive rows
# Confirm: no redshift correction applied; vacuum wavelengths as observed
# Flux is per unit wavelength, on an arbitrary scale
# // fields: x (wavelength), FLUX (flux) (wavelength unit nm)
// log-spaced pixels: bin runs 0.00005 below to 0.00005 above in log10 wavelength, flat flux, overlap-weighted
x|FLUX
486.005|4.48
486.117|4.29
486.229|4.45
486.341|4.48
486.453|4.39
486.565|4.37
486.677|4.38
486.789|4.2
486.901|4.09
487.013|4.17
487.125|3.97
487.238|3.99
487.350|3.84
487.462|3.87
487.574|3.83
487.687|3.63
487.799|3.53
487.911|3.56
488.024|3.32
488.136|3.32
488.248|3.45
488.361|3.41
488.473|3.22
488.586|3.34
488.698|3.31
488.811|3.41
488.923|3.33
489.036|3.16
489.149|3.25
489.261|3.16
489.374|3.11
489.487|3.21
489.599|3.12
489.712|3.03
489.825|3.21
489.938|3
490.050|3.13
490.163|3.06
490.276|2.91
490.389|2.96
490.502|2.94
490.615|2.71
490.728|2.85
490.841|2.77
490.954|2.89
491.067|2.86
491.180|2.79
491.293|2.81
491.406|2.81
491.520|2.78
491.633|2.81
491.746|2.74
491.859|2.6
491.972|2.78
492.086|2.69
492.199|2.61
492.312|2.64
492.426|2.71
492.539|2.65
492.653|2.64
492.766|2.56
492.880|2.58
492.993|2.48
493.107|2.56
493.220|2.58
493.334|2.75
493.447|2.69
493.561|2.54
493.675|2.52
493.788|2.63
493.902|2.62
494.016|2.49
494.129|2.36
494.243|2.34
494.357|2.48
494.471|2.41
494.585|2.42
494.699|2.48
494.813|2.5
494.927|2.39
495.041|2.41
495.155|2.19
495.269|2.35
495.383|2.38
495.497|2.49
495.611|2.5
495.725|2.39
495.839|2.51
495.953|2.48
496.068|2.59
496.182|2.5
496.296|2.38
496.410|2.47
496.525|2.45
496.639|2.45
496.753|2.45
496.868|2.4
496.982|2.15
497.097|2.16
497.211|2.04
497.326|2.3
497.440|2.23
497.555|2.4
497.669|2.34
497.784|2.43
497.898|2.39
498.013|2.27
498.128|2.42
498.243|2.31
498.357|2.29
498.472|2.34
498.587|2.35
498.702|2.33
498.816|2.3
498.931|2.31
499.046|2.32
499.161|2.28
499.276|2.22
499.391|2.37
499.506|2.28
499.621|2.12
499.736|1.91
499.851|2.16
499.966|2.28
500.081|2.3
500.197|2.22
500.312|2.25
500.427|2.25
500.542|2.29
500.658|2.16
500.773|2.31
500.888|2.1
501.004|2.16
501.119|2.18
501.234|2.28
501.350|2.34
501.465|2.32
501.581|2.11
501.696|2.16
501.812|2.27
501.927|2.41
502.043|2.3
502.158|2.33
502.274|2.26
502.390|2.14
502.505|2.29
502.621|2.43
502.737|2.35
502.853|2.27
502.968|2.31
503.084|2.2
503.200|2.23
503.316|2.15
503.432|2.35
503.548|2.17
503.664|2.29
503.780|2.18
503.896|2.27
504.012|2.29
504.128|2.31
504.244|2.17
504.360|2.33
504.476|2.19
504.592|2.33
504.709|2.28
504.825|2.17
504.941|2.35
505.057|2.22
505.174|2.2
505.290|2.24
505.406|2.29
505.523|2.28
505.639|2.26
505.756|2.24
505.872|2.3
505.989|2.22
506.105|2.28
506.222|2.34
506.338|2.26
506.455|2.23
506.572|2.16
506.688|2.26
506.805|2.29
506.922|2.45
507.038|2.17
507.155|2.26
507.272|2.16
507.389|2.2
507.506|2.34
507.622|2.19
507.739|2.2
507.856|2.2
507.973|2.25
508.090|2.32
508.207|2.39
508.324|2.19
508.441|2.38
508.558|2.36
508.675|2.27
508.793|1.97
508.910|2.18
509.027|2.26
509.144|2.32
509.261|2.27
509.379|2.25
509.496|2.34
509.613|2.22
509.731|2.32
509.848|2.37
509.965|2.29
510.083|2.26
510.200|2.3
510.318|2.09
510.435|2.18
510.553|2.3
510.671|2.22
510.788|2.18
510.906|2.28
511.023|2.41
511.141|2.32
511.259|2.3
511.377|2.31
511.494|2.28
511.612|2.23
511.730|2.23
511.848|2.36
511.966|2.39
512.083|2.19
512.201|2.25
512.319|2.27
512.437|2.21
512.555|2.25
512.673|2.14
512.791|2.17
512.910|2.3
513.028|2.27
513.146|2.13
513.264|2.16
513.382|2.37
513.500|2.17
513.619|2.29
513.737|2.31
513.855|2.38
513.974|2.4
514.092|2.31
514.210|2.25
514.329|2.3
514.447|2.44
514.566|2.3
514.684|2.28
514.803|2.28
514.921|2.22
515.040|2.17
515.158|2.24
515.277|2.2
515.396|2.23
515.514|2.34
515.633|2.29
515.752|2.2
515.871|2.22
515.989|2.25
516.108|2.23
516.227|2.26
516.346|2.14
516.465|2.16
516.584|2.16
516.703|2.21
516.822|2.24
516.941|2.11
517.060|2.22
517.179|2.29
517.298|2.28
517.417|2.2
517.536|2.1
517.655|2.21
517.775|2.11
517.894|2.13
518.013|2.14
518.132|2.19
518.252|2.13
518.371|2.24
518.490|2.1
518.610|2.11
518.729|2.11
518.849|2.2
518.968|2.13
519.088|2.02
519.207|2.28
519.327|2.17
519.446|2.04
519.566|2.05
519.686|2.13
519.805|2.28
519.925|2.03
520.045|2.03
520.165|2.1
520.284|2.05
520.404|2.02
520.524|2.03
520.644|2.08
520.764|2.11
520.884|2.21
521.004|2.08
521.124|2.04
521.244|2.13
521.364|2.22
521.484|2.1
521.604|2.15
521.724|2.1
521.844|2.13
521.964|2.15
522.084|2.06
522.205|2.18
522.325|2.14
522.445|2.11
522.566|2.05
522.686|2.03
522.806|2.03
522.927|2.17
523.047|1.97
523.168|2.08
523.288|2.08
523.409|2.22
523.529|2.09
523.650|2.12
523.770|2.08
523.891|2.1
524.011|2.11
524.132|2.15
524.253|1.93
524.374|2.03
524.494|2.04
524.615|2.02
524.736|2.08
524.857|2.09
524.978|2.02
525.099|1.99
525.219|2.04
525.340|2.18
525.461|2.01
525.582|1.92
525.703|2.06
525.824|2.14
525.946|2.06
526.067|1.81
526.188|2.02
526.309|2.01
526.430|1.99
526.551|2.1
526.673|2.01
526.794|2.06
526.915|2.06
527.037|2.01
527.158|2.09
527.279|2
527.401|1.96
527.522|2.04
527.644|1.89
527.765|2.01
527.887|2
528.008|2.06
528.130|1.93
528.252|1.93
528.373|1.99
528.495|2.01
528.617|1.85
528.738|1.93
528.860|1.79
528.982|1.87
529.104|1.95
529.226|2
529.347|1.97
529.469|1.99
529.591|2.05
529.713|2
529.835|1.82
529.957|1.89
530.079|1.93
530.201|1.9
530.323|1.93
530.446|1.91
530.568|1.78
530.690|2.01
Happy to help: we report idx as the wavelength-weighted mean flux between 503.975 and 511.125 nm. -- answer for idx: 2.26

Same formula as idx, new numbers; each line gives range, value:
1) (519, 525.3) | 2.09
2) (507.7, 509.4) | 2.25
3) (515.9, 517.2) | 2.2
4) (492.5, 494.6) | 2.54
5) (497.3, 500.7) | 2.28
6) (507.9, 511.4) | 2.27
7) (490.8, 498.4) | 2.51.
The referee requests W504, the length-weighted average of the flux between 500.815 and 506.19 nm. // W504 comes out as 2.26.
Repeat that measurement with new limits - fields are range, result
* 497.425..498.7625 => 2.35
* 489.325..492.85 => 2.85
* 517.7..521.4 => 2.12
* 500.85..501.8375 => 2.21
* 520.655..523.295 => 2.11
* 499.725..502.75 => 2.25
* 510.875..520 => 2.22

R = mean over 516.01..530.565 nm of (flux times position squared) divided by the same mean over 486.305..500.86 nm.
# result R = 0.8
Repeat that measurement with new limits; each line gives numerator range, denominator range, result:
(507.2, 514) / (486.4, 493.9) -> 0.78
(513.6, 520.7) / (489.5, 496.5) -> 0.91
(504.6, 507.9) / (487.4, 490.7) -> 0.74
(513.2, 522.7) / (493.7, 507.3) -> 1.01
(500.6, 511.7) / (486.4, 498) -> 0.83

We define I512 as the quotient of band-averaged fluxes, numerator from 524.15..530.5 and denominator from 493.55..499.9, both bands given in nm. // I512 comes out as 0.8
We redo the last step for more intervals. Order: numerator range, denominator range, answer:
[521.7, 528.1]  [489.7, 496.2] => 0.78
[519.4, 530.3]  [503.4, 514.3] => 0.90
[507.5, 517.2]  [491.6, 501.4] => 0.94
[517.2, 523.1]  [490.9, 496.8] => 0.83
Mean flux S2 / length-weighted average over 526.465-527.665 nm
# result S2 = 2.02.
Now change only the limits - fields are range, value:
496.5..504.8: 2.27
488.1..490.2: 3.22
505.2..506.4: 2.27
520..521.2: 2.08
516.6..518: 2.19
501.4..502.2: 2.27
